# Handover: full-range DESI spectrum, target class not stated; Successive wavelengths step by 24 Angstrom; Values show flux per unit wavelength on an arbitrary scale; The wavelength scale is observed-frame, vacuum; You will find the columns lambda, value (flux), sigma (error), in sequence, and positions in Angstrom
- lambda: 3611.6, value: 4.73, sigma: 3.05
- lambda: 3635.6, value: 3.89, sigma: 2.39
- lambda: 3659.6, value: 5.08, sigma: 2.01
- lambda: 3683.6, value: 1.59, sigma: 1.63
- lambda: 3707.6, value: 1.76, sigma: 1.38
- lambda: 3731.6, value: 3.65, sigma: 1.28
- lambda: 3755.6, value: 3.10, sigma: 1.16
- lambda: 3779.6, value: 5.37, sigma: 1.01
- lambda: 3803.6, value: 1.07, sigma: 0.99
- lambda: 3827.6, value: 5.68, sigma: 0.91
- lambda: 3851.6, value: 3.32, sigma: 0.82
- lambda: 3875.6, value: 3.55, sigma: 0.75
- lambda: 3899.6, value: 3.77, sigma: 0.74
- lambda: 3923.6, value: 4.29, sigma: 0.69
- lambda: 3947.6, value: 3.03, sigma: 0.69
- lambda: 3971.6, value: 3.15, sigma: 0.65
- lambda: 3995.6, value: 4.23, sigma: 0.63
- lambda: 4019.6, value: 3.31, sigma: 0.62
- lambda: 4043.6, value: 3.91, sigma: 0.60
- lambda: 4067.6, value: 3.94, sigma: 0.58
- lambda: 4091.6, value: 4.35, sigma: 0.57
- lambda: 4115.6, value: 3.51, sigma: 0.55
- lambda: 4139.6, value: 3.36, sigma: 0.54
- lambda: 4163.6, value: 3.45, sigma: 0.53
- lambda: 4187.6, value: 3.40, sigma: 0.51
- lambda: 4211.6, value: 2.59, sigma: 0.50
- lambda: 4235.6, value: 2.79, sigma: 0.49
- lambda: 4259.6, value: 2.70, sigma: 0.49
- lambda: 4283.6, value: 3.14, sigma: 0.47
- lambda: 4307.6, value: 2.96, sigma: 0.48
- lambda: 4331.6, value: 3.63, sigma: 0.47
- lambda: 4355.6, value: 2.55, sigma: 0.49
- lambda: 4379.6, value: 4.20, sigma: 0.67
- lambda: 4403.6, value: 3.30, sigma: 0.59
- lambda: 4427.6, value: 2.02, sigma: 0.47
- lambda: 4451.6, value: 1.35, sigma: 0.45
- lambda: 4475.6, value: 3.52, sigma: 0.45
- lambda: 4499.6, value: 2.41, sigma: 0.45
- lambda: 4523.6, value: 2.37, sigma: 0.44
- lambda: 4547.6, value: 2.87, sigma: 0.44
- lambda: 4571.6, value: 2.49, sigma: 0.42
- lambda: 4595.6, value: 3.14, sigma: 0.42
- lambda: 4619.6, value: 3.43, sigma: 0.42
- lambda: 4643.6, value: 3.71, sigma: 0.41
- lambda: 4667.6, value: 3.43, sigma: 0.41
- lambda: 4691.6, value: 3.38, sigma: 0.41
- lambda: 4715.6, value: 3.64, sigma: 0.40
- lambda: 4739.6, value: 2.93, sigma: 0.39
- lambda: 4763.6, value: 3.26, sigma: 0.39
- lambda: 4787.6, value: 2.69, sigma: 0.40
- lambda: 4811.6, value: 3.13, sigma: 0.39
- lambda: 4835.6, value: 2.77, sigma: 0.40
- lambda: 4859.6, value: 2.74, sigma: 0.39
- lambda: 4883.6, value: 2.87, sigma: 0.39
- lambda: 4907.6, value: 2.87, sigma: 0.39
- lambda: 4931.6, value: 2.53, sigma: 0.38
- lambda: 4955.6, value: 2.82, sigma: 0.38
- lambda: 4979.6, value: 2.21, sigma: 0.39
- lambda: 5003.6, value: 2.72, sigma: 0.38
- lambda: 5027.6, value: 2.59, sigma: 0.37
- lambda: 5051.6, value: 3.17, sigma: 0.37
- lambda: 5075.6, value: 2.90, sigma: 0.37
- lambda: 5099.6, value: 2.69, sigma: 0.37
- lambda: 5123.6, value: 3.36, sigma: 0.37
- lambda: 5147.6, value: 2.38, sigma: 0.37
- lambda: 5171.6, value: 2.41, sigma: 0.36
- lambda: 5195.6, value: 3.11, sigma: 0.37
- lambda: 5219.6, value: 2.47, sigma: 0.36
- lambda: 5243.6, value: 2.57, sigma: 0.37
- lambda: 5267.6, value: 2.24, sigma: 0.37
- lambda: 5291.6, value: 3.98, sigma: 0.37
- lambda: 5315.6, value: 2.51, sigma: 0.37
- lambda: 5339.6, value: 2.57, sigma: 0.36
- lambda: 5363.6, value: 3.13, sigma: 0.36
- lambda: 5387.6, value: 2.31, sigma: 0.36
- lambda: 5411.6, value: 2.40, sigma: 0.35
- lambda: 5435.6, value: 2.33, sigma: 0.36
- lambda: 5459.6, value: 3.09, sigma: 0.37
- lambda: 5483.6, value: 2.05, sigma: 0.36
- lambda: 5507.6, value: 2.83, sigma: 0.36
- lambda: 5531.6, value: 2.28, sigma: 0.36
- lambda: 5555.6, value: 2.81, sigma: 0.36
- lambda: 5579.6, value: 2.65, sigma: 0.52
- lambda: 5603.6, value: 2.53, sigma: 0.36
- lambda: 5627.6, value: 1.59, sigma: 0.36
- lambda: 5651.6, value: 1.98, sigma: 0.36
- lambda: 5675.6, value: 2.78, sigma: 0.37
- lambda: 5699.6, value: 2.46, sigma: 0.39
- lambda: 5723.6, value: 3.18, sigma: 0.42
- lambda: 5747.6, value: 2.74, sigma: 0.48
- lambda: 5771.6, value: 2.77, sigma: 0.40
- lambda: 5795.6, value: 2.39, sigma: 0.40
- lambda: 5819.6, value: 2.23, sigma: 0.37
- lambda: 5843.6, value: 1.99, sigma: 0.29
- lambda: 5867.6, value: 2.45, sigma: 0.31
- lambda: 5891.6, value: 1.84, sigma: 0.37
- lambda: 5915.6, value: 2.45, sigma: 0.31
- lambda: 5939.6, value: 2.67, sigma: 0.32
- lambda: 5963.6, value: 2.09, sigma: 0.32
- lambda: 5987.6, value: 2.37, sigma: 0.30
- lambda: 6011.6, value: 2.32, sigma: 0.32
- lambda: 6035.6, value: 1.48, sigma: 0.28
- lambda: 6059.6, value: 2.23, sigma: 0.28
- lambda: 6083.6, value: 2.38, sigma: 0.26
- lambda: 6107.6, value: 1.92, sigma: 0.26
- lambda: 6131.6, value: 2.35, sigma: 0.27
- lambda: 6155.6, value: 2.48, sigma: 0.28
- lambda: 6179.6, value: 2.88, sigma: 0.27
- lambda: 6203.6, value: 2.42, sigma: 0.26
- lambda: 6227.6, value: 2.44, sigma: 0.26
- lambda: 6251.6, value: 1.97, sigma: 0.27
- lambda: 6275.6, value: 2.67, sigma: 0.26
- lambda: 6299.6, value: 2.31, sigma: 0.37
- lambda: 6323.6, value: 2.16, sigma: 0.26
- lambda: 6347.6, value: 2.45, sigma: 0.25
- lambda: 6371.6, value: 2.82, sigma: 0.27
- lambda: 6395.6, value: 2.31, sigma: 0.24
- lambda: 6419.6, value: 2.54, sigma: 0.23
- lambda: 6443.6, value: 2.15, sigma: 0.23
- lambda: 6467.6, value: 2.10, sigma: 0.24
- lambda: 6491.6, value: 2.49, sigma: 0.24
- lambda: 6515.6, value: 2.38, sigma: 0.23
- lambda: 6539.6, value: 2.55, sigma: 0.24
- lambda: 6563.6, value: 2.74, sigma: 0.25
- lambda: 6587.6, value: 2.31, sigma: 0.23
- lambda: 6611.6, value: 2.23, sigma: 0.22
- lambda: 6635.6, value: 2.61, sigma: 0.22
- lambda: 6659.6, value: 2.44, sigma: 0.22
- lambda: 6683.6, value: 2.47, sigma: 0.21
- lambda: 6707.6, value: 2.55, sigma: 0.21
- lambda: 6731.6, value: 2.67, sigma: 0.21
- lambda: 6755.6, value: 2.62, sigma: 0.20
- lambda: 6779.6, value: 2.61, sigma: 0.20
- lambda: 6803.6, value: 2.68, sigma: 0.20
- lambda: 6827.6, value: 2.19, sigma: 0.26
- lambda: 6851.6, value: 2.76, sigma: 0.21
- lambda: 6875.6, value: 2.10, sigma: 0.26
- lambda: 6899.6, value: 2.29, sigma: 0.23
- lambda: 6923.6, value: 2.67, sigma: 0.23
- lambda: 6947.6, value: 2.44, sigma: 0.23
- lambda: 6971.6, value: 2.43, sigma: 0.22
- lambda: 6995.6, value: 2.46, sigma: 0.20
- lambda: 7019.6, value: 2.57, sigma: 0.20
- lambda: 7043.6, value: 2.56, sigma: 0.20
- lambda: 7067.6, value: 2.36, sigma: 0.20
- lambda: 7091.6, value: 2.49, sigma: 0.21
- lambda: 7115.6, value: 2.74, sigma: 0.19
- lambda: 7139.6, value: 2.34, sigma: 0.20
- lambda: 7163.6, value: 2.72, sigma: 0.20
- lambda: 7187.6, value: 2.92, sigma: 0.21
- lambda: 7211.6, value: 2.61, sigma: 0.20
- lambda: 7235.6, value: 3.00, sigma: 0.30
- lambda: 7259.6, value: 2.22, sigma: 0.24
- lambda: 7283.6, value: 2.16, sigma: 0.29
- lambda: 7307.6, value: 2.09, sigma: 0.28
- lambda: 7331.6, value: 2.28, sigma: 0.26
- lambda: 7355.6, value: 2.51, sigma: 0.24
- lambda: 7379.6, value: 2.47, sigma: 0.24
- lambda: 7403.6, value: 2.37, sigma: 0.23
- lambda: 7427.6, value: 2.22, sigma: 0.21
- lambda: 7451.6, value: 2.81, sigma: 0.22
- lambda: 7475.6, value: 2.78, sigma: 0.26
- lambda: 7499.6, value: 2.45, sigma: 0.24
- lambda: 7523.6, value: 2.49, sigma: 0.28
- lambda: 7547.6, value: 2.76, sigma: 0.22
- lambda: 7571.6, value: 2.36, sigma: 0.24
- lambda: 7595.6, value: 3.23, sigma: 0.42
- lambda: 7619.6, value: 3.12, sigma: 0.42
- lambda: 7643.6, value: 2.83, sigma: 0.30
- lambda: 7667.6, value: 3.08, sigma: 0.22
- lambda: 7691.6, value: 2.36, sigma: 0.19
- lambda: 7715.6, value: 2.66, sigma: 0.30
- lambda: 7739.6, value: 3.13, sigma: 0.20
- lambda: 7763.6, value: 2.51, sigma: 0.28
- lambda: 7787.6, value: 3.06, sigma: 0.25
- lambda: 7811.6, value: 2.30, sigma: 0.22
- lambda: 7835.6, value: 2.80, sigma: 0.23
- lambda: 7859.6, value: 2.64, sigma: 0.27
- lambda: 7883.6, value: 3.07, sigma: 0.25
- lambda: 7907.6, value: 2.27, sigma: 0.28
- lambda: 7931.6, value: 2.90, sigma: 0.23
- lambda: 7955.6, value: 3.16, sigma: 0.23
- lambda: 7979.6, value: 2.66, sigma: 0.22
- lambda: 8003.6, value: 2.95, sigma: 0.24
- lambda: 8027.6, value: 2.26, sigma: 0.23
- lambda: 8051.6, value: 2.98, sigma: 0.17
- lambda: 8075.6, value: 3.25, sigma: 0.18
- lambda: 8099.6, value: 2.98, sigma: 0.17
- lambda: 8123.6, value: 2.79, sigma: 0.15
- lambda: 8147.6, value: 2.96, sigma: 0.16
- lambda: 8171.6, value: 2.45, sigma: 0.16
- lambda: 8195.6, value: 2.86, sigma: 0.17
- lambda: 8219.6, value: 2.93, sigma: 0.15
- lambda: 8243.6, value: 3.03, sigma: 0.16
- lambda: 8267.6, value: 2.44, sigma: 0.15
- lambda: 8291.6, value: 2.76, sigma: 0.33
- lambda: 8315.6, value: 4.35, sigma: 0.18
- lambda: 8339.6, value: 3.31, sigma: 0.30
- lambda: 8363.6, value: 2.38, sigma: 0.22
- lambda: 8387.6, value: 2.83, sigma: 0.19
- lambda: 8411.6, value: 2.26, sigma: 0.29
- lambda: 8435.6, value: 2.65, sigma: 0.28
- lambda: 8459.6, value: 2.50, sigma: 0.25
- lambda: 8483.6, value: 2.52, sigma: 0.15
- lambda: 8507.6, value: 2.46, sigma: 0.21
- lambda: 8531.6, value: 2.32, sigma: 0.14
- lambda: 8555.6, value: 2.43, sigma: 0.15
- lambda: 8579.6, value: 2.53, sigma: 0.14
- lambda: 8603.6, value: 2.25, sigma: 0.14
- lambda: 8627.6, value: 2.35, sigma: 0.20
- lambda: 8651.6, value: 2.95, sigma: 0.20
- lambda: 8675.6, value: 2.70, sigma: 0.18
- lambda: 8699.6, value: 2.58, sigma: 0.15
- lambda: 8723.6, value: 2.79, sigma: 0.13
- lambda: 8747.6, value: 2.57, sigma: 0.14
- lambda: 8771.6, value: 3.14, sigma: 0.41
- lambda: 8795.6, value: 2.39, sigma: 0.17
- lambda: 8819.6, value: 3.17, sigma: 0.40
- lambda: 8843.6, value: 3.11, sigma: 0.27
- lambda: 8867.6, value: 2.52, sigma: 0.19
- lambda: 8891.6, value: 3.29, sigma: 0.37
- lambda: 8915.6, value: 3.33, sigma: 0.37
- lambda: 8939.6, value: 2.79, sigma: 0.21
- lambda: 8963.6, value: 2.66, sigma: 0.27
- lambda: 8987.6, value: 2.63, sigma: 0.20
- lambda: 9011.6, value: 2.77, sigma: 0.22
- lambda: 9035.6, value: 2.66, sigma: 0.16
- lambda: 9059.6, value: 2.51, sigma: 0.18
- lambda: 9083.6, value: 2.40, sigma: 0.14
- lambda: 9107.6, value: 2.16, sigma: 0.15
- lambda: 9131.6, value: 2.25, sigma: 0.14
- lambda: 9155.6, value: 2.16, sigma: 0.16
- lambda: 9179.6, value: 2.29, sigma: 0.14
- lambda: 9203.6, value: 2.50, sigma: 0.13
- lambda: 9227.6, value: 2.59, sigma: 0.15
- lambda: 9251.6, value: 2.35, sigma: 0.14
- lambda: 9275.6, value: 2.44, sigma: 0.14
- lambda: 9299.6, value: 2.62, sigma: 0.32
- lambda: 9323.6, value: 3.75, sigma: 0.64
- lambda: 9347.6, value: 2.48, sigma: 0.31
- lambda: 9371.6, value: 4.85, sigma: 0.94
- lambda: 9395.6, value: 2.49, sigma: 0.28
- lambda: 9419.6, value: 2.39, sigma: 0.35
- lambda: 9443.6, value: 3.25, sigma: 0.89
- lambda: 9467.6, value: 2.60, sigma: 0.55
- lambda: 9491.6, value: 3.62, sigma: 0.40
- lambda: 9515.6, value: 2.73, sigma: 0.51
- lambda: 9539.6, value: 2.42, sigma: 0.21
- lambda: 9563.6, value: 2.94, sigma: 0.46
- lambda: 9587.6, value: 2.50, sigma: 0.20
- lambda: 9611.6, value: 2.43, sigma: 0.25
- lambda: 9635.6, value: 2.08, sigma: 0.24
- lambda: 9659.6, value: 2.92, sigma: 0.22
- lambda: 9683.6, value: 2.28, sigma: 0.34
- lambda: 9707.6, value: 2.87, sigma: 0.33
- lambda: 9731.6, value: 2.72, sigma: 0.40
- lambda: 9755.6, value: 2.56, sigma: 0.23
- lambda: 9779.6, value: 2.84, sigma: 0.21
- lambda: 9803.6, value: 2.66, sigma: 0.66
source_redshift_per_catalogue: 0.66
